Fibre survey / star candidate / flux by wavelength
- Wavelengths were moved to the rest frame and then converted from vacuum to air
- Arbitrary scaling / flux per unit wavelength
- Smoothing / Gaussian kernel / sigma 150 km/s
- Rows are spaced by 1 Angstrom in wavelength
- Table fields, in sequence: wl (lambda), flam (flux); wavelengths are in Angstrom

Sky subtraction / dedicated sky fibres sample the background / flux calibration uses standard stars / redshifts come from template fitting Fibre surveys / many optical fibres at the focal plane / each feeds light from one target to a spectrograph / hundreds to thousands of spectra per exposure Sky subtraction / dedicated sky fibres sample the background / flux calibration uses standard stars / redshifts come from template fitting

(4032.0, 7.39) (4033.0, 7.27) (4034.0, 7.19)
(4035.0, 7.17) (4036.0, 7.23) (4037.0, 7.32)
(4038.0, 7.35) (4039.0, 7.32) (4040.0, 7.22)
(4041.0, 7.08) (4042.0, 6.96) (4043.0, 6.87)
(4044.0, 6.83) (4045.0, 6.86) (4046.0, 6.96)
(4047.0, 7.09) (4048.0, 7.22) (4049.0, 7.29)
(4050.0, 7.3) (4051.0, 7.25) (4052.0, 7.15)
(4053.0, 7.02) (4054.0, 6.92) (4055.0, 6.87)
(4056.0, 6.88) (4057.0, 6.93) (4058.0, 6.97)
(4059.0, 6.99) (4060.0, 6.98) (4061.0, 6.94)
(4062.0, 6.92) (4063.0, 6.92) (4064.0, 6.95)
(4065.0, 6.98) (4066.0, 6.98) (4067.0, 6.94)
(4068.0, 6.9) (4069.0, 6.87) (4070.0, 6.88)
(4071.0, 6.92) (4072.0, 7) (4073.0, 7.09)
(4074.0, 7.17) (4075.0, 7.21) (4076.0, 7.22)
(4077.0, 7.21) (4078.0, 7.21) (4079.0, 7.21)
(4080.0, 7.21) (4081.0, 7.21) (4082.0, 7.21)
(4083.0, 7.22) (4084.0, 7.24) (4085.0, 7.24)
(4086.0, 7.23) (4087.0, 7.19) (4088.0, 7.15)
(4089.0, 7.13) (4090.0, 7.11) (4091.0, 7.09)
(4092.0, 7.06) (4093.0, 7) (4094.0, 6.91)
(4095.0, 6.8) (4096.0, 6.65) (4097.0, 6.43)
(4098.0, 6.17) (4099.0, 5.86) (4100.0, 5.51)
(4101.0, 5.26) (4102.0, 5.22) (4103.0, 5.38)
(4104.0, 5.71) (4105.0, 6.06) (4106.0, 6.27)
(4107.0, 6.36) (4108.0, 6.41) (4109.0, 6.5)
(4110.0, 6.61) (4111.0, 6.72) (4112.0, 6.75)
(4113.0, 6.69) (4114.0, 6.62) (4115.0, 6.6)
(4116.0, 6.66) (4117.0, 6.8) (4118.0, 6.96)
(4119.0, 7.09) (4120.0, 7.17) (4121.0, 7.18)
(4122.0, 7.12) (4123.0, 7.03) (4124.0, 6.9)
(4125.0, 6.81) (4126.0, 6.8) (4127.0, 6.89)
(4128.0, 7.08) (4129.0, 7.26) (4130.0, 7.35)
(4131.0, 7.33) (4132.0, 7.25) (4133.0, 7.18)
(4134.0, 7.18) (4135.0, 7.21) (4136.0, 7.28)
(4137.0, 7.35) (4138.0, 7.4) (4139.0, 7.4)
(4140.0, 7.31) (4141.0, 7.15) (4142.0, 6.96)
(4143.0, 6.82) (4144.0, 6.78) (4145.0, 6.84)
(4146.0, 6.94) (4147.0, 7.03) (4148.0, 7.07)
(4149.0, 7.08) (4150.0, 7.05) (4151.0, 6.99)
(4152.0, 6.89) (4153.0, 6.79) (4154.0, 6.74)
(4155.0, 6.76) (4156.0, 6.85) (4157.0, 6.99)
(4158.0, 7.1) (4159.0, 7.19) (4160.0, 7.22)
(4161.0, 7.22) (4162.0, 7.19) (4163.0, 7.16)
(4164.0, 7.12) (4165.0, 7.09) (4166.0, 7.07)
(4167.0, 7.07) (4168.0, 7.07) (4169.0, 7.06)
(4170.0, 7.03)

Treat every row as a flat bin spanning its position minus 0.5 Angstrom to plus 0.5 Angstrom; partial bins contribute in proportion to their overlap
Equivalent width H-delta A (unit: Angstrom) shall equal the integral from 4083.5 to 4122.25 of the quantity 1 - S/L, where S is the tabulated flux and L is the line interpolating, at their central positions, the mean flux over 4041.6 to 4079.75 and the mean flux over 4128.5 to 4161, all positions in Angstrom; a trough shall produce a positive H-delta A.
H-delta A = 2.4 Angstrom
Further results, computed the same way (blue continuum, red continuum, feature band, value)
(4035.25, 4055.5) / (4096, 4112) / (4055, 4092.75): -2.7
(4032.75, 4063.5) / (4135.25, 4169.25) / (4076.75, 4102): 0.9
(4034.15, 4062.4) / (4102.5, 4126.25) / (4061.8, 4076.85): -0.2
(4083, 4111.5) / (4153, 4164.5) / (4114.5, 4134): -0.8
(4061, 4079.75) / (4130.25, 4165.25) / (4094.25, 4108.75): 2.1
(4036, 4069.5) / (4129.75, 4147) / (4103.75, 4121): 1.2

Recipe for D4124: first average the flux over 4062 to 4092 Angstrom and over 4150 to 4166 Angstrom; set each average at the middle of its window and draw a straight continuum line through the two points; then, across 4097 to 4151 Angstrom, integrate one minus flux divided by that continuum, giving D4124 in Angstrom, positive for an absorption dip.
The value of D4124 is 2.2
